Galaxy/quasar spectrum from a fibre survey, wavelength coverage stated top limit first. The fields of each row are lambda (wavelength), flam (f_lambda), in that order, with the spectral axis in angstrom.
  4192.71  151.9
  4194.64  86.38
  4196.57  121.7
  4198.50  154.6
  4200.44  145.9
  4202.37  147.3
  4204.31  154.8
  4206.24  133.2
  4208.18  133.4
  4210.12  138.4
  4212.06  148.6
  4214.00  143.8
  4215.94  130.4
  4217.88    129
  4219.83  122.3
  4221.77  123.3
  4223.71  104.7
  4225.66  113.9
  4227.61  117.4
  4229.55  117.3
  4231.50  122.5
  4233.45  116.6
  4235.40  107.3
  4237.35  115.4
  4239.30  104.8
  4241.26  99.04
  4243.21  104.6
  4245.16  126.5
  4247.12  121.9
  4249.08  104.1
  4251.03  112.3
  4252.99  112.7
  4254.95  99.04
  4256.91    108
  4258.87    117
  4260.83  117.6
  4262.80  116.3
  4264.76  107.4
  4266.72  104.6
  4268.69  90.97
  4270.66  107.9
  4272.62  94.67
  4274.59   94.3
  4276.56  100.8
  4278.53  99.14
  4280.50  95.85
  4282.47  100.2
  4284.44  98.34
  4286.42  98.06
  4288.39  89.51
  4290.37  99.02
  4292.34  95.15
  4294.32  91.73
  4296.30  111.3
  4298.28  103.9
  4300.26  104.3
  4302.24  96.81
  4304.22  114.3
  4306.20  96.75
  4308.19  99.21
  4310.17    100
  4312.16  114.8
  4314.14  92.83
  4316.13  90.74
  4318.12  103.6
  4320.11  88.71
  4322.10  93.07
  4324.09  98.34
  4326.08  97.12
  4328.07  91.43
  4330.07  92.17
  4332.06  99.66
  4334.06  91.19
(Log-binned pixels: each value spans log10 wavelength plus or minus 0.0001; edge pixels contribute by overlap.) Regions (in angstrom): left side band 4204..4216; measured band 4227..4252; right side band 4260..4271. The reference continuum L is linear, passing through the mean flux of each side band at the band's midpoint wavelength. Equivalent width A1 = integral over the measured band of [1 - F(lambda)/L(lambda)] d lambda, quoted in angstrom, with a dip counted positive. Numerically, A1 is 2.0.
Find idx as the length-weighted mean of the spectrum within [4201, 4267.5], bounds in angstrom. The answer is 120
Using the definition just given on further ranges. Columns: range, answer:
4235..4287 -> 106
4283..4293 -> 96.3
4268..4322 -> 98.9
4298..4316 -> 102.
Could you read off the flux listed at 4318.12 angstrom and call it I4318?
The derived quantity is 103.6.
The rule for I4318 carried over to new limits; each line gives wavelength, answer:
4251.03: 112.3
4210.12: 138.4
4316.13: 90.74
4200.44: 145.9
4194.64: 86.38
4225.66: 113.9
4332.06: 99.66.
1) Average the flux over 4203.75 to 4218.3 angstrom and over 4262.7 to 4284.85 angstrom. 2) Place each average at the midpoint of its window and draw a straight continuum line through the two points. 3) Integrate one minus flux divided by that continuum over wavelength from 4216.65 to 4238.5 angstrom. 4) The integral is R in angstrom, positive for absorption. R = 1.9 angstrom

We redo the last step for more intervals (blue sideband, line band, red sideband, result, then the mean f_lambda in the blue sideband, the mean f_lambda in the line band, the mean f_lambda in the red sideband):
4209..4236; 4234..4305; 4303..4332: 4.2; 124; 105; 98.1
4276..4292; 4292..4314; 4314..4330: -1.5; 97.5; 102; 94.4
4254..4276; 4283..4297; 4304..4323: 0.6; 105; 97.4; 98.8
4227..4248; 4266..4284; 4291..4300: 1.2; 114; 98.6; 101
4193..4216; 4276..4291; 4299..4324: 1.6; 137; 97.5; 99.6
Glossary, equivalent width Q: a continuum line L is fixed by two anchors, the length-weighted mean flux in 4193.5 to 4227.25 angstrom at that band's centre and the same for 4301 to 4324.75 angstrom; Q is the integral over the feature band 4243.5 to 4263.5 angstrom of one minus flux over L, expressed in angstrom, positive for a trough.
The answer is 0.8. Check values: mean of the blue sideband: 131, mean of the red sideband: 99.2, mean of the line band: 113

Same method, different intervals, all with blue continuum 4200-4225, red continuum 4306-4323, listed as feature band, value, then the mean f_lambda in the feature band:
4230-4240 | 1.00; 114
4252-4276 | 2.12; 106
